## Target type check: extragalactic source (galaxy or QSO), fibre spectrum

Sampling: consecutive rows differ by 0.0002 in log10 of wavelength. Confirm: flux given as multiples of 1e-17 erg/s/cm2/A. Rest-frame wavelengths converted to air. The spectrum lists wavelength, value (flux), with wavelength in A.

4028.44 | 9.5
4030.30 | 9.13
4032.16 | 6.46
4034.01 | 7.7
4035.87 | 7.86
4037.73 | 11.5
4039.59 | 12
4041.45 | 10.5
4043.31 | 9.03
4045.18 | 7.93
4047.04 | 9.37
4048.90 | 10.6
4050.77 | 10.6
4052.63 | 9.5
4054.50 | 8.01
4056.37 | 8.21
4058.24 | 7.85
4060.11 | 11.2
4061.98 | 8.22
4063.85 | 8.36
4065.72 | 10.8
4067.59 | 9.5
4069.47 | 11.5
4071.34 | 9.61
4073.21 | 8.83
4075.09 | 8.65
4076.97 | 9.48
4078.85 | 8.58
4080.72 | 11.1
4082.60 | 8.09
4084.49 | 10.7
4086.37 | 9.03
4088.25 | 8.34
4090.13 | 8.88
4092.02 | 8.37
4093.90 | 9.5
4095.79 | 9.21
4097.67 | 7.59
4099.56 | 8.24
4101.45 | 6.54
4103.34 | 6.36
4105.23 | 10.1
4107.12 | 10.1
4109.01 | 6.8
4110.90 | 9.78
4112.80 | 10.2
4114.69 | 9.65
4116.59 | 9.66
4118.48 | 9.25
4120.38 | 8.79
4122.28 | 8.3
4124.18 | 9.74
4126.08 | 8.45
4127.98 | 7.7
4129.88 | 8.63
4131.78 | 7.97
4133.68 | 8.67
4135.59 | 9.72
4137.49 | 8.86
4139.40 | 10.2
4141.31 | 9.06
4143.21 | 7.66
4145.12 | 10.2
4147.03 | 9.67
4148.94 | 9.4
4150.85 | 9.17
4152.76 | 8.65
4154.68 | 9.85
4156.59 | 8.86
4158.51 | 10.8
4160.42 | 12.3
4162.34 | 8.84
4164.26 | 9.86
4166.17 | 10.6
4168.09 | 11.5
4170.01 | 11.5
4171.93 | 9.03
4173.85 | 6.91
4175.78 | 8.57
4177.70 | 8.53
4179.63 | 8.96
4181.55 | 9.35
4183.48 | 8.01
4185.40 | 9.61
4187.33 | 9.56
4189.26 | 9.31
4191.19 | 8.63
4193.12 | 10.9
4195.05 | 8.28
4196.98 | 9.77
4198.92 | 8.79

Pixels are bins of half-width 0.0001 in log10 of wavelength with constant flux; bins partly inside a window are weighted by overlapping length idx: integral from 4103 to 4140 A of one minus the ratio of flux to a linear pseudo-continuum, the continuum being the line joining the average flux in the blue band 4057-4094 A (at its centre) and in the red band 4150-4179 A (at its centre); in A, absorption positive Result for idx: 2.0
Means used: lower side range 9.32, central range 8.98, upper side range 9.66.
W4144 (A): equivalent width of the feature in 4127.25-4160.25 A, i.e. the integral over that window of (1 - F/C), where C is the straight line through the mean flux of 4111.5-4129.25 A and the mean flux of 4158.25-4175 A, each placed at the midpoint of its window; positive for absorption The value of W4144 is 1.4 A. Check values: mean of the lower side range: 9.08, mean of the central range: 9.21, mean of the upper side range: 10.1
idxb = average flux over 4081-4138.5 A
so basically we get 8.8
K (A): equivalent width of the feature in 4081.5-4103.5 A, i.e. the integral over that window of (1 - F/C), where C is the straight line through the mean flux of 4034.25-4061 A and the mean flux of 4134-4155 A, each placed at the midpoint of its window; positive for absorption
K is 2.1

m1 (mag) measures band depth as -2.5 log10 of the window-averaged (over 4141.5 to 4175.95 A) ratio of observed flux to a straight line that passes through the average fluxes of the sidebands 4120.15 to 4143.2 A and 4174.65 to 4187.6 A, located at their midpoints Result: -0.09 mag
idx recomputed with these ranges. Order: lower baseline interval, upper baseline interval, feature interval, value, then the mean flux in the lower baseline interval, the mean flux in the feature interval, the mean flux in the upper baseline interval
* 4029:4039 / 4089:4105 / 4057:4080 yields -2.7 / 8.68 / 9.39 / 8.18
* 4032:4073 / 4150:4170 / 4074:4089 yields 0.6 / 9.43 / 9.25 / 10.1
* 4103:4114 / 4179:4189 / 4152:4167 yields -1.5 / 9.05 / 9.98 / 9.12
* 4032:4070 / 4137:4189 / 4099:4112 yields 1.6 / 9.4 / 8.3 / 9.47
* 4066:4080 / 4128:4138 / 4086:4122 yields 1.3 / 9.54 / 8.75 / 8.67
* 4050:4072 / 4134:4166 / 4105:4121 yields 0.3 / 9.44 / 9.35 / 9.58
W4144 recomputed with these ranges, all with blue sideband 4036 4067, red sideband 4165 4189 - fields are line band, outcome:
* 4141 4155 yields 0.3 A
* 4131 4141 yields 0.3 A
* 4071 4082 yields 0.2 A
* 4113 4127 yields 0.4 A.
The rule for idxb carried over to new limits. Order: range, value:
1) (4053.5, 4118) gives 9.03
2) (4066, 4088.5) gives 9.52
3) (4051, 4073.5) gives 9.36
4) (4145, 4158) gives 9.39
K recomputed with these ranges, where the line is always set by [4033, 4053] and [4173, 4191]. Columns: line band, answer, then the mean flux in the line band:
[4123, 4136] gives 0.7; 8.65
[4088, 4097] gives 0.5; 8.87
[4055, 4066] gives 0.7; 8.96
